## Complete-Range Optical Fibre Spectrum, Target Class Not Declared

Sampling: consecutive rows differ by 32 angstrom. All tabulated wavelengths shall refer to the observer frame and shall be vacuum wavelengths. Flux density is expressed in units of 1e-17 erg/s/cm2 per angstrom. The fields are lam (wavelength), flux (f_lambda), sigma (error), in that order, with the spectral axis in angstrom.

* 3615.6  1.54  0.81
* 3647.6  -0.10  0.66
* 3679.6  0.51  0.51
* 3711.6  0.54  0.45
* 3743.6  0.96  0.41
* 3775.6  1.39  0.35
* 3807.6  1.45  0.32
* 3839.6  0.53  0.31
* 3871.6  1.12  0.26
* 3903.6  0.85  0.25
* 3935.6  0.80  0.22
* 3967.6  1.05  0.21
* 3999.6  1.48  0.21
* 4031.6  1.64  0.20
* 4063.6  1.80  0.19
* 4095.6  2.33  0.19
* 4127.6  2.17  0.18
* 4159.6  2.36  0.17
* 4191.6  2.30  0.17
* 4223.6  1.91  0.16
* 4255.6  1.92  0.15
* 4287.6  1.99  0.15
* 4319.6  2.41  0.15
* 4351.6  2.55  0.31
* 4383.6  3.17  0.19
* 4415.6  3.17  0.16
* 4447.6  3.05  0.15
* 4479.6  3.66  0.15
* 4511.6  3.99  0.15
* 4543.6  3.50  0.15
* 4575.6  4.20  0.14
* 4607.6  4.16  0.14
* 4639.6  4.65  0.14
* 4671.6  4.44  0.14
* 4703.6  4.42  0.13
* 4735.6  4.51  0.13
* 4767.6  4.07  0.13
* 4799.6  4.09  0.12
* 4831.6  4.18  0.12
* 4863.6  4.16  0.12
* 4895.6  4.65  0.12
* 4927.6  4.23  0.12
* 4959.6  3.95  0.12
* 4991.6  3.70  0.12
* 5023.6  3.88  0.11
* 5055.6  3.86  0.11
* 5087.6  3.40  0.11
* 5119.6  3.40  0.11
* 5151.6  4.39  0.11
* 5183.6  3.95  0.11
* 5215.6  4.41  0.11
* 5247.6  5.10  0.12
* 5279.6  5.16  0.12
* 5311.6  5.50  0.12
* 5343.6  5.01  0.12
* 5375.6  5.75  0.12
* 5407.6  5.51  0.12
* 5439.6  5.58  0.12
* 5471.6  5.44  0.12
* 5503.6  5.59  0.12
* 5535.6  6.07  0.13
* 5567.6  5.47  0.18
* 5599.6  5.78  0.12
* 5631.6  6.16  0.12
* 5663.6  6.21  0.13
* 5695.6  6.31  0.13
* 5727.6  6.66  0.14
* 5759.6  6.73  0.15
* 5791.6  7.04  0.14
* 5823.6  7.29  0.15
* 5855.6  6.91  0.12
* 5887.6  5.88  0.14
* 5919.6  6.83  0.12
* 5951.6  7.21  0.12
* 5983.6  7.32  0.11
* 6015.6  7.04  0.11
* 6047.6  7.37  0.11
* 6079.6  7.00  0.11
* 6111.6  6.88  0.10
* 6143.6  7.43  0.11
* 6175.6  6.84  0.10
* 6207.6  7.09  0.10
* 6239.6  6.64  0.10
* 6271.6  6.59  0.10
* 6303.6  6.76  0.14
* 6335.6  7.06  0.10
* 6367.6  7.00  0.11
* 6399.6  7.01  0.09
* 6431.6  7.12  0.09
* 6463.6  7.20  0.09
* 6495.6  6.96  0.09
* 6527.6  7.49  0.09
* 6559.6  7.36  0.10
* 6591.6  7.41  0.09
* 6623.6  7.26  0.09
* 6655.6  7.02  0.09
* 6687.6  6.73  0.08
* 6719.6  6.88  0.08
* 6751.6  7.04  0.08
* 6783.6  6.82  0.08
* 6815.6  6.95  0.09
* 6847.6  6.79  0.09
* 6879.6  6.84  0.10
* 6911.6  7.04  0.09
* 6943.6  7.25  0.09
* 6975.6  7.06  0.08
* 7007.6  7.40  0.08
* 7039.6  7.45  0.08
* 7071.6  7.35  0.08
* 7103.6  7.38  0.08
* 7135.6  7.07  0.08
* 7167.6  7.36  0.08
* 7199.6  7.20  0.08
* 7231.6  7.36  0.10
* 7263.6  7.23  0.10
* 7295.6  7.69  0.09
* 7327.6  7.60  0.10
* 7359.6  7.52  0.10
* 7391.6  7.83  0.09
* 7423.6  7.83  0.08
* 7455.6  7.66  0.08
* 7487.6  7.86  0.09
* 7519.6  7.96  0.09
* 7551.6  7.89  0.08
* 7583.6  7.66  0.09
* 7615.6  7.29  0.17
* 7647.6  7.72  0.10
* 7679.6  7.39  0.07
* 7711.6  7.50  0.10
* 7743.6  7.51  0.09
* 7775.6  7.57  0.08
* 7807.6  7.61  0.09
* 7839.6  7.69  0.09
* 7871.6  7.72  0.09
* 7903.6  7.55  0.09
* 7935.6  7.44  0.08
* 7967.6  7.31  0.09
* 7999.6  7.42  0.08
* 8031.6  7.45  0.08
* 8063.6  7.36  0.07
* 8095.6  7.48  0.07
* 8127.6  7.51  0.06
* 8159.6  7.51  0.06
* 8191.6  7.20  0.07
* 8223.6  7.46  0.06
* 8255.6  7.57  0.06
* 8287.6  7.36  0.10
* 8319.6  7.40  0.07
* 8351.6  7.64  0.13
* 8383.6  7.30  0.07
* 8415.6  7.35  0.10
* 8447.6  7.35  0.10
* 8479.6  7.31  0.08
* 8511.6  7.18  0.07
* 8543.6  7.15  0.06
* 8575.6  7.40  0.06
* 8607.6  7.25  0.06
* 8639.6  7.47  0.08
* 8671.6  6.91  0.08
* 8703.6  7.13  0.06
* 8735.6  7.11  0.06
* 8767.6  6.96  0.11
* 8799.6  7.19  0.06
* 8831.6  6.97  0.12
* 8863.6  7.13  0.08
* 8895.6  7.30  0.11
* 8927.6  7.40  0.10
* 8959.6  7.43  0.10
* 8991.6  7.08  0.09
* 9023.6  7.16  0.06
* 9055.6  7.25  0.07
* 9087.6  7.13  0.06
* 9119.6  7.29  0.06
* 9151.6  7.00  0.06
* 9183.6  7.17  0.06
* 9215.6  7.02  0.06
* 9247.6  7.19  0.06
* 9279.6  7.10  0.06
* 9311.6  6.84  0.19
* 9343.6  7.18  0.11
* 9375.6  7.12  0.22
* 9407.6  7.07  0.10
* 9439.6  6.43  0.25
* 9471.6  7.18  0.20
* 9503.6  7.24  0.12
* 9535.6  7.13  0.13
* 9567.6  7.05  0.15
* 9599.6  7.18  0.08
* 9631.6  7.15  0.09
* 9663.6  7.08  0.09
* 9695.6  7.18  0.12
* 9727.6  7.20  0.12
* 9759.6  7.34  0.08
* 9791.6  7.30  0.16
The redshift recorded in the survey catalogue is 0.000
